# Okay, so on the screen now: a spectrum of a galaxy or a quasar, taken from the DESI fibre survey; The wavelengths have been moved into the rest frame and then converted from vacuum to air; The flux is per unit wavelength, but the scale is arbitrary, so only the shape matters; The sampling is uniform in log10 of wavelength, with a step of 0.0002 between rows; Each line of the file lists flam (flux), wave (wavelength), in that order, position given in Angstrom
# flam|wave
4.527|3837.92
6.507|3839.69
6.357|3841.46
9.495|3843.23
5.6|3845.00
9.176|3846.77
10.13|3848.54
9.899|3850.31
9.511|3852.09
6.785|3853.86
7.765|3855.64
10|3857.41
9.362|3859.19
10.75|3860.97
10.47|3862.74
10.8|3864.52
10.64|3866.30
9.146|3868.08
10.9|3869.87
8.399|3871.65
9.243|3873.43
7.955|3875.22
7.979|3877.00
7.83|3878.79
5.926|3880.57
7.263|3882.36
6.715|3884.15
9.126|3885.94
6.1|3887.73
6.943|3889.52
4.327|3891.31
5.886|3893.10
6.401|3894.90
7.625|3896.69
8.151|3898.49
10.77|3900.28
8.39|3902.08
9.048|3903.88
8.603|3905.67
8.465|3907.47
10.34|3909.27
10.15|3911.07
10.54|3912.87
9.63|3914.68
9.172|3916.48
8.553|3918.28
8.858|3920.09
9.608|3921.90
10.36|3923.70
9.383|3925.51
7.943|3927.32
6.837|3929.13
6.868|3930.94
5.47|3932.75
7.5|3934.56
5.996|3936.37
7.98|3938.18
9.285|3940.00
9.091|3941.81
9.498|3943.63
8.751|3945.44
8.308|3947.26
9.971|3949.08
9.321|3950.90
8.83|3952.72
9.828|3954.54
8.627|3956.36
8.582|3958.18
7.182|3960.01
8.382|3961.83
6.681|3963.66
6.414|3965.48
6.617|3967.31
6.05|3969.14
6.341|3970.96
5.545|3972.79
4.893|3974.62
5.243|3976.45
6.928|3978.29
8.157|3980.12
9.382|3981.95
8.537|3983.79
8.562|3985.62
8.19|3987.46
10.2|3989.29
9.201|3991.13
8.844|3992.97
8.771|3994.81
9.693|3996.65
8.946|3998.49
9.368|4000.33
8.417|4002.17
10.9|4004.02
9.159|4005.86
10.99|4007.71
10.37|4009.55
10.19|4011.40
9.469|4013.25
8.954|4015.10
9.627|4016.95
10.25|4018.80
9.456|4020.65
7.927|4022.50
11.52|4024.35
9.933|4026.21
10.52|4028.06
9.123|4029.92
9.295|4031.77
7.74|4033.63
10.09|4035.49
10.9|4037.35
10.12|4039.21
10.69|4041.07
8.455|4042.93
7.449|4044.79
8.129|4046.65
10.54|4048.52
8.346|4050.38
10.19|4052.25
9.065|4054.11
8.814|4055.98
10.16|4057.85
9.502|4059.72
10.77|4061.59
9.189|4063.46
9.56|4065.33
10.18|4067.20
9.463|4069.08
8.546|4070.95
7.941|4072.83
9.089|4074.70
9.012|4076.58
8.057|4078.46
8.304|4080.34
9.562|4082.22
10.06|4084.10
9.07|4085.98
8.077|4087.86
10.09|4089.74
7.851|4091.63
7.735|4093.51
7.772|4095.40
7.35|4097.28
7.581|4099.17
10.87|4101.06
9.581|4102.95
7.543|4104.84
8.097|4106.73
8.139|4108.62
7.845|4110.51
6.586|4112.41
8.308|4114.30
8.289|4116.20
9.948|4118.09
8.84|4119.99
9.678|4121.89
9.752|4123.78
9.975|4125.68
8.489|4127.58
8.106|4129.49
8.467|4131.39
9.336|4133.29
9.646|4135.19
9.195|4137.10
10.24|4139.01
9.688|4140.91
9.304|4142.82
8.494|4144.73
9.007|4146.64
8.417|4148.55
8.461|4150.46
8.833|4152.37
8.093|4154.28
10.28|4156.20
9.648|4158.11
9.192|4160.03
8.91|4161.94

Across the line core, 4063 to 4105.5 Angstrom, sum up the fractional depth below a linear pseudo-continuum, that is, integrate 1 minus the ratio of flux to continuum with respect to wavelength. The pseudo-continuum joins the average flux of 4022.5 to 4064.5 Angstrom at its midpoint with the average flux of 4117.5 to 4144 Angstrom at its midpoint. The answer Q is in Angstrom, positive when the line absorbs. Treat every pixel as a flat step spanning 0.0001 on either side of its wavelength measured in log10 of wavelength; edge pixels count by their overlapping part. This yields 2.8 Angstrom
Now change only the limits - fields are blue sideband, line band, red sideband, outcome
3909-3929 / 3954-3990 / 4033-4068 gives 7.41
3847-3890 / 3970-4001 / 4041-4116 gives 2.65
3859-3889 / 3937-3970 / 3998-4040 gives 3.45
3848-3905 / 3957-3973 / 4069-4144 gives 3.01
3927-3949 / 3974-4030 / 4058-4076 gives -3.07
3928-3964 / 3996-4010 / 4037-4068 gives -1.29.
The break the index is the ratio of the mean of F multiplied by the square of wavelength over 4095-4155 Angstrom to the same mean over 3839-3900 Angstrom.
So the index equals 1.2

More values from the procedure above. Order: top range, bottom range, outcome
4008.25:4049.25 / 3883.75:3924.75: 1.21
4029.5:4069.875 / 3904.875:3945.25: 1.16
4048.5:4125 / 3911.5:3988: 1.18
